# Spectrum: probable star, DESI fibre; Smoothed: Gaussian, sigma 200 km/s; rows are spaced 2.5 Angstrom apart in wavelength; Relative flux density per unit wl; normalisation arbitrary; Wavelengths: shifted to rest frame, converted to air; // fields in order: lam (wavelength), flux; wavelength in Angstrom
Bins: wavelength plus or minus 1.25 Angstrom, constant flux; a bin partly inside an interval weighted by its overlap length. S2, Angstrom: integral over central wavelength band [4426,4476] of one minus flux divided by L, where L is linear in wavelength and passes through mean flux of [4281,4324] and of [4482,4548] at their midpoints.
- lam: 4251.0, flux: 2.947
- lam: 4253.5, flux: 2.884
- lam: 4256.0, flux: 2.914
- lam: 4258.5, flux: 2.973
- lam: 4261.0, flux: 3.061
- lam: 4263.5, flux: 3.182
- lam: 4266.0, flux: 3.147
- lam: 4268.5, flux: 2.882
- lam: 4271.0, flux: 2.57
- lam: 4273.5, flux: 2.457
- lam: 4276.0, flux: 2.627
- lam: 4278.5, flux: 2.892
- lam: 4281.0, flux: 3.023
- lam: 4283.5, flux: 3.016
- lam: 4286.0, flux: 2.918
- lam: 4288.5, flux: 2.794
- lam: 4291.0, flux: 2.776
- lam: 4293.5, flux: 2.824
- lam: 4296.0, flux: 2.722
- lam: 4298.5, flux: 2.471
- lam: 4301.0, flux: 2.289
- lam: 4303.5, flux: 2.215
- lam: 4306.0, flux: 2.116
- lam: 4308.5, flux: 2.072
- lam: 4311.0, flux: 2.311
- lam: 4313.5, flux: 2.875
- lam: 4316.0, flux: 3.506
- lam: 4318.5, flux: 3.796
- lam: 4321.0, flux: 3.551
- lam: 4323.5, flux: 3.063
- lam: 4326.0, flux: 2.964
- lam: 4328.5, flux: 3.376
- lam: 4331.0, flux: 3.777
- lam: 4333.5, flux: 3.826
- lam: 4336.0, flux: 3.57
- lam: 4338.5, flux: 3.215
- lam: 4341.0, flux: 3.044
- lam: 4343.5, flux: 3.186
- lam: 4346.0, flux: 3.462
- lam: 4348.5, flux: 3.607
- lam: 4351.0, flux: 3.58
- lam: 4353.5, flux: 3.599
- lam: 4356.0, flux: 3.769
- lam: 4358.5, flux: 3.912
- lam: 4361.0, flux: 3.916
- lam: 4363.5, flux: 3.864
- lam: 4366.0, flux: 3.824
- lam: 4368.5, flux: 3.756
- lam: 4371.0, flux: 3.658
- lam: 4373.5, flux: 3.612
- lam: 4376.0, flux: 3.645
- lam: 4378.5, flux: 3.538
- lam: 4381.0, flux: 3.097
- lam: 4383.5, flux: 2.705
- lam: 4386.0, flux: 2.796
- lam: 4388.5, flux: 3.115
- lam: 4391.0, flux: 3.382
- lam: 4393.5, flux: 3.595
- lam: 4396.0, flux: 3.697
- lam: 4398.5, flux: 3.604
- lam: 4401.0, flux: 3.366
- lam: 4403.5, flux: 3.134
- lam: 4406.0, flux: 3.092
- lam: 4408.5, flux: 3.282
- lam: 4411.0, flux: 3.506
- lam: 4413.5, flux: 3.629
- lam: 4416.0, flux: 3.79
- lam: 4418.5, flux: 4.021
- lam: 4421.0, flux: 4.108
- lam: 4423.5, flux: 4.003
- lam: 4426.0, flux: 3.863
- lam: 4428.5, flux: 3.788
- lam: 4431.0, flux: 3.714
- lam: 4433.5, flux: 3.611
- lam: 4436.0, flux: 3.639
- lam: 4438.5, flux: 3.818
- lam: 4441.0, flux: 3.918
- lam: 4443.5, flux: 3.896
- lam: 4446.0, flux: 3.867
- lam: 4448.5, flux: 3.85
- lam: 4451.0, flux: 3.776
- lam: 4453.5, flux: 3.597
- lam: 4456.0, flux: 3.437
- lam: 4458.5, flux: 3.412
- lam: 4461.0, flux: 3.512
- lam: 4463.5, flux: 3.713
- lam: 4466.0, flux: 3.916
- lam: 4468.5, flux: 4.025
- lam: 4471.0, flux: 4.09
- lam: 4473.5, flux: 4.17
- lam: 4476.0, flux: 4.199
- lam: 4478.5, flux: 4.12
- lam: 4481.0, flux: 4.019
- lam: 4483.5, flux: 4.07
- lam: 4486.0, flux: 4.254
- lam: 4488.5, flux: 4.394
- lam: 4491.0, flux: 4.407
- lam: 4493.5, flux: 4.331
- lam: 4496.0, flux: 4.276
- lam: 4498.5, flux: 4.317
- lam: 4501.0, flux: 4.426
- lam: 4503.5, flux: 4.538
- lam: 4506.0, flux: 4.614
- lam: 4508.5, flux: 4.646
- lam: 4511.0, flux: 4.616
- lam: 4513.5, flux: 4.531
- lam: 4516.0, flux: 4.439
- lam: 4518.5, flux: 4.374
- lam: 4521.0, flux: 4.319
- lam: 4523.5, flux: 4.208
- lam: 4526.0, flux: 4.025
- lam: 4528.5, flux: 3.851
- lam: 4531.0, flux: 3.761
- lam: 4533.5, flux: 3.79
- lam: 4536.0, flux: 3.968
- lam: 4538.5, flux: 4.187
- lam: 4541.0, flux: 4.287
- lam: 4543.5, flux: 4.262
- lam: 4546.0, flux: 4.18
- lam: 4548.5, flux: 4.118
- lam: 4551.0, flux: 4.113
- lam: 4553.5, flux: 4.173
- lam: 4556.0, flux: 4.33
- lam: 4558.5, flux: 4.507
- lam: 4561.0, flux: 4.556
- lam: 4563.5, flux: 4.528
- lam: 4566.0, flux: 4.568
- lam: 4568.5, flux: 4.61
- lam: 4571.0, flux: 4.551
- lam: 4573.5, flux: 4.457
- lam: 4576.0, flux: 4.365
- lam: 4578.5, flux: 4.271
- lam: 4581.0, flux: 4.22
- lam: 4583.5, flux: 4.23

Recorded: 0.4 Angstrom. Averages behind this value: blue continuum 2.79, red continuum 4.27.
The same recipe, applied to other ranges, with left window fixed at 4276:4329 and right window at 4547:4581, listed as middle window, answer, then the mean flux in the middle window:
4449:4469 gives 0.5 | 3.67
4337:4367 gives -4.4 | 3.58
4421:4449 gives -1.6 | 3.83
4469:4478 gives -0.7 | 4.14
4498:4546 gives -1.6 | 4.27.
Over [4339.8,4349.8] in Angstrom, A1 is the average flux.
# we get 3.33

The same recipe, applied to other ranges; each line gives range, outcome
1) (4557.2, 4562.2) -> 4.53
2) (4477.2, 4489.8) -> 4.17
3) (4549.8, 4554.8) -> 4.15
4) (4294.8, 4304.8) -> 2.42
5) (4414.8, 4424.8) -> 3.98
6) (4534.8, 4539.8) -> 4.08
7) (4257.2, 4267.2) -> 3.09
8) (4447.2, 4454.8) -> 3.74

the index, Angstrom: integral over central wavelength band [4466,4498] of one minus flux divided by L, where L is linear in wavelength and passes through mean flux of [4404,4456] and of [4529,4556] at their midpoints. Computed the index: -2.4 Angstrom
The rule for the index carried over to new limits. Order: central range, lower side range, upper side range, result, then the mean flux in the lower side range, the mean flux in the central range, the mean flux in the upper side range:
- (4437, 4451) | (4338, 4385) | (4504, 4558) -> 0.1 Angstrom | 3.53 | 3.86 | 4.24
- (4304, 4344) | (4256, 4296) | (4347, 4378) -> 2.7 Angstrom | 2.87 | 3.12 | 3.72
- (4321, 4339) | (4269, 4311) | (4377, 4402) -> -3.3 Angstrom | 2.61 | 3.42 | 3.29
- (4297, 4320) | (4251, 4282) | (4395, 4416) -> 3.1 Angstrom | 2.89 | 2.64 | 3.43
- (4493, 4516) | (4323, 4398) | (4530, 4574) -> -2.3 Angstrom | 3.48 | 4.48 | 4.27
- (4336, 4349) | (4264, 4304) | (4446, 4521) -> -0.6 Angstrom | 2.74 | 3.31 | 4.14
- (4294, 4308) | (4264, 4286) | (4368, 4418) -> 2.8 Angstrom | 2.84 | 2.37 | 3.4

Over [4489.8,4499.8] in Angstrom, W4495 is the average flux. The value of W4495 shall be 4.33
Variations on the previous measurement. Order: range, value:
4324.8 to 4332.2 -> 3.37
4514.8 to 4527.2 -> 4.27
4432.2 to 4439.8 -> 3.69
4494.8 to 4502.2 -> 4.34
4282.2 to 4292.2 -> 2.88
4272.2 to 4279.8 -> 2.66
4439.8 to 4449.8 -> 3.88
